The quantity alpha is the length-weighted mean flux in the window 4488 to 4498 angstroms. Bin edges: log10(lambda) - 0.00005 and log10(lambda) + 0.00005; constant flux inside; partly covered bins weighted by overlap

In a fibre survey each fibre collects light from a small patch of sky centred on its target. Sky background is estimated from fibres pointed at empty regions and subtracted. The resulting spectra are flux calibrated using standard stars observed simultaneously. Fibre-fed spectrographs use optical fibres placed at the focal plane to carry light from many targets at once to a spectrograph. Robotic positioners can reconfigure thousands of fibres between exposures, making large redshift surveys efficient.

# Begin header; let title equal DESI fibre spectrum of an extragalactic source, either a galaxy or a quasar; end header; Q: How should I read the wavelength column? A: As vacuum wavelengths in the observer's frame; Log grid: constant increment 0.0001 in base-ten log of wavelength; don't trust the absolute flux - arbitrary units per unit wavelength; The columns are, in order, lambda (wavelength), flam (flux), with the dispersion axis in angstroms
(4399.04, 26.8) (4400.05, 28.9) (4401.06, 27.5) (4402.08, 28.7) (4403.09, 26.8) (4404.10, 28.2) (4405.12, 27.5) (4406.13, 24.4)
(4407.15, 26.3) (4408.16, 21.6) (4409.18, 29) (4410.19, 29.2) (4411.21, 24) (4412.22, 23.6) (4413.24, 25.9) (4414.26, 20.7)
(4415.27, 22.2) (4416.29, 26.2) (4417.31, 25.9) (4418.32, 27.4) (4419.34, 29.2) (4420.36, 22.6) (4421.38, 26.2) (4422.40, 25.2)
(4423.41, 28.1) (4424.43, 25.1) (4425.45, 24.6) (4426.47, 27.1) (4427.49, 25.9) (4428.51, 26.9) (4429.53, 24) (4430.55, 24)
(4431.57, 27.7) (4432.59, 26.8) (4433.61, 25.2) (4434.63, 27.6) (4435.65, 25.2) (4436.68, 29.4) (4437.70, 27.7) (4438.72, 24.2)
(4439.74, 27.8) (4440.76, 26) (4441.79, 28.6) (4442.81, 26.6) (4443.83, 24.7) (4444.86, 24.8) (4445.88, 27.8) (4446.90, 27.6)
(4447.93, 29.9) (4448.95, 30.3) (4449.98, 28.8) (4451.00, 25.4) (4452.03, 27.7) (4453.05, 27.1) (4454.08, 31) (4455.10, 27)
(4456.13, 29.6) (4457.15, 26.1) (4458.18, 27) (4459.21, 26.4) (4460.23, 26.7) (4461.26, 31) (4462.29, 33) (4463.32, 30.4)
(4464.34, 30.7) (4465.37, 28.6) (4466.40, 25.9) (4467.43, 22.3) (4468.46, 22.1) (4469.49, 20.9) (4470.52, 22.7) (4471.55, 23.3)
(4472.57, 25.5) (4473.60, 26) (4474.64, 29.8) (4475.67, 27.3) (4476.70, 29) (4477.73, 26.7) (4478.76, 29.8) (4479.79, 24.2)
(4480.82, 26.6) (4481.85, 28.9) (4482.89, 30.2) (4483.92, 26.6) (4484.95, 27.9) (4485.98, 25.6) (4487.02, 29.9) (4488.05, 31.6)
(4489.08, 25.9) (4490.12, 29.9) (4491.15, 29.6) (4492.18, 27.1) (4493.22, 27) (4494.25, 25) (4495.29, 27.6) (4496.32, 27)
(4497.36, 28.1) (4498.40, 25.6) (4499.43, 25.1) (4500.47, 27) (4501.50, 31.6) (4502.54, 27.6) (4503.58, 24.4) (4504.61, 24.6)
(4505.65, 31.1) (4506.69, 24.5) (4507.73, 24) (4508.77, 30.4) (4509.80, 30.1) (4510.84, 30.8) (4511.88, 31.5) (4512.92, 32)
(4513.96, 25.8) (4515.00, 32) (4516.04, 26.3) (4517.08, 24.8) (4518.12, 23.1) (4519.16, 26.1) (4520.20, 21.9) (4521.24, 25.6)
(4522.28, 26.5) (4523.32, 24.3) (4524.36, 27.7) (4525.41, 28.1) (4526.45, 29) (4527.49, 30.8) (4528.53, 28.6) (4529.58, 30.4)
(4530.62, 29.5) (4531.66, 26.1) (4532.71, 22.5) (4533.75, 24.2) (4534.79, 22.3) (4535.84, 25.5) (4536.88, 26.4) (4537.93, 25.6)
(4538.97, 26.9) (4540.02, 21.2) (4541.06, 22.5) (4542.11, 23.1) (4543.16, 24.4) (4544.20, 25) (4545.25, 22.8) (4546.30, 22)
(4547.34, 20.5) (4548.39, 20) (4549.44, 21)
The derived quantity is 27.7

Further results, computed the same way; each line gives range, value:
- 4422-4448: 26.4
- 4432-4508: 27.2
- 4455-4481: 26.9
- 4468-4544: 26.8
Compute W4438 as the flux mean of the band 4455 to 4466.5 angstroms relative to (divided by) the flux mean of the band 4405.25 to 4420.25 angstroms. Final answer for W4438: 1.13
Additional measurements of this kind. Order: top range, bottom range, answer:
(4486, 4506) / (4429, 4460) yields 1.02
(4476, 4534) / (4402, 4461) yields 1.04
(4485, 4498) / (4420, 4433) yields 1.08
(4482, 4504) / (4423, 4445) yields 1.05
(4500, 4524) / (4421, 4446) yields 1.04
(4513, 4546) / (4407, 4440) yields 1.00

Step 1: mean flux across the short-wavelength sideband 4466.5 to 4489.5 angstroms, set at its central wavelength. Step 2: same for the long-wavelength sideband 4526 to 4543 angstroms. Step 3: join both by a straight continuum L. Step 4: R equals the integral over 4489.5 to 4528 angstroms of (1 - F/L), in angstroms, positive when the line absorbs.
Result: -1.83 angstroms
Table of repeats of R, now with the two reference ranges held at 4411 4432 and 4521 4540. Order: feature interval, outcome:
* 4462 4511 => -2.19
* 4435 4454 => -1.24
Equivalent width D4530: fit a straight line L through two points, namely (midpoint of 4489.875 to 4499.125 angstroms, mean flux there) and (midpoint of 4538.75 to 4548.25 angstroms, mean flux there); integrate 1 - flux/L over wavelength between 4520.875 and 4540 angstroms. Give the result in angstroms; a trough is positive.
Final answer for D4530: -1.9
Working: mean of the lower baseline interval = 27.3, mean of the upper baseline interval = 22.9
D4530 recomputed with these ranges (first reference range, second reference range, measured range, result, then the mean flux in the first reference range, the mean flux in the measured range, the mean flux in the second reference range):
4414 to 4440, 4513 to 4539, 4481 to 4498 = -1.1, 25.9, 27.9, 26.5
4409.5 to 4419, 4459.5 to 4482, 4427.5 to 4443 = -0.4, 25.2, 26.5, 26.9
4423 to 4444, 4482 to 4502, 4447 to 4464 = -1.1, 26.4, 28.6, 27.8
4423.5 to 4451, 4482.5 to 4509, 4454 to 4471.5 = 0.1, 26.7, 26.9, 27.5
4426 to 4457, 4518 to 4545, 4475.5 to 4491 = -1.0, 27.1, 28.1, 25.7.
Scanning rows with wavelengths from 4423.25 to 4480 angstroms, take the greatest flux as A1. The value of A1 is 33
